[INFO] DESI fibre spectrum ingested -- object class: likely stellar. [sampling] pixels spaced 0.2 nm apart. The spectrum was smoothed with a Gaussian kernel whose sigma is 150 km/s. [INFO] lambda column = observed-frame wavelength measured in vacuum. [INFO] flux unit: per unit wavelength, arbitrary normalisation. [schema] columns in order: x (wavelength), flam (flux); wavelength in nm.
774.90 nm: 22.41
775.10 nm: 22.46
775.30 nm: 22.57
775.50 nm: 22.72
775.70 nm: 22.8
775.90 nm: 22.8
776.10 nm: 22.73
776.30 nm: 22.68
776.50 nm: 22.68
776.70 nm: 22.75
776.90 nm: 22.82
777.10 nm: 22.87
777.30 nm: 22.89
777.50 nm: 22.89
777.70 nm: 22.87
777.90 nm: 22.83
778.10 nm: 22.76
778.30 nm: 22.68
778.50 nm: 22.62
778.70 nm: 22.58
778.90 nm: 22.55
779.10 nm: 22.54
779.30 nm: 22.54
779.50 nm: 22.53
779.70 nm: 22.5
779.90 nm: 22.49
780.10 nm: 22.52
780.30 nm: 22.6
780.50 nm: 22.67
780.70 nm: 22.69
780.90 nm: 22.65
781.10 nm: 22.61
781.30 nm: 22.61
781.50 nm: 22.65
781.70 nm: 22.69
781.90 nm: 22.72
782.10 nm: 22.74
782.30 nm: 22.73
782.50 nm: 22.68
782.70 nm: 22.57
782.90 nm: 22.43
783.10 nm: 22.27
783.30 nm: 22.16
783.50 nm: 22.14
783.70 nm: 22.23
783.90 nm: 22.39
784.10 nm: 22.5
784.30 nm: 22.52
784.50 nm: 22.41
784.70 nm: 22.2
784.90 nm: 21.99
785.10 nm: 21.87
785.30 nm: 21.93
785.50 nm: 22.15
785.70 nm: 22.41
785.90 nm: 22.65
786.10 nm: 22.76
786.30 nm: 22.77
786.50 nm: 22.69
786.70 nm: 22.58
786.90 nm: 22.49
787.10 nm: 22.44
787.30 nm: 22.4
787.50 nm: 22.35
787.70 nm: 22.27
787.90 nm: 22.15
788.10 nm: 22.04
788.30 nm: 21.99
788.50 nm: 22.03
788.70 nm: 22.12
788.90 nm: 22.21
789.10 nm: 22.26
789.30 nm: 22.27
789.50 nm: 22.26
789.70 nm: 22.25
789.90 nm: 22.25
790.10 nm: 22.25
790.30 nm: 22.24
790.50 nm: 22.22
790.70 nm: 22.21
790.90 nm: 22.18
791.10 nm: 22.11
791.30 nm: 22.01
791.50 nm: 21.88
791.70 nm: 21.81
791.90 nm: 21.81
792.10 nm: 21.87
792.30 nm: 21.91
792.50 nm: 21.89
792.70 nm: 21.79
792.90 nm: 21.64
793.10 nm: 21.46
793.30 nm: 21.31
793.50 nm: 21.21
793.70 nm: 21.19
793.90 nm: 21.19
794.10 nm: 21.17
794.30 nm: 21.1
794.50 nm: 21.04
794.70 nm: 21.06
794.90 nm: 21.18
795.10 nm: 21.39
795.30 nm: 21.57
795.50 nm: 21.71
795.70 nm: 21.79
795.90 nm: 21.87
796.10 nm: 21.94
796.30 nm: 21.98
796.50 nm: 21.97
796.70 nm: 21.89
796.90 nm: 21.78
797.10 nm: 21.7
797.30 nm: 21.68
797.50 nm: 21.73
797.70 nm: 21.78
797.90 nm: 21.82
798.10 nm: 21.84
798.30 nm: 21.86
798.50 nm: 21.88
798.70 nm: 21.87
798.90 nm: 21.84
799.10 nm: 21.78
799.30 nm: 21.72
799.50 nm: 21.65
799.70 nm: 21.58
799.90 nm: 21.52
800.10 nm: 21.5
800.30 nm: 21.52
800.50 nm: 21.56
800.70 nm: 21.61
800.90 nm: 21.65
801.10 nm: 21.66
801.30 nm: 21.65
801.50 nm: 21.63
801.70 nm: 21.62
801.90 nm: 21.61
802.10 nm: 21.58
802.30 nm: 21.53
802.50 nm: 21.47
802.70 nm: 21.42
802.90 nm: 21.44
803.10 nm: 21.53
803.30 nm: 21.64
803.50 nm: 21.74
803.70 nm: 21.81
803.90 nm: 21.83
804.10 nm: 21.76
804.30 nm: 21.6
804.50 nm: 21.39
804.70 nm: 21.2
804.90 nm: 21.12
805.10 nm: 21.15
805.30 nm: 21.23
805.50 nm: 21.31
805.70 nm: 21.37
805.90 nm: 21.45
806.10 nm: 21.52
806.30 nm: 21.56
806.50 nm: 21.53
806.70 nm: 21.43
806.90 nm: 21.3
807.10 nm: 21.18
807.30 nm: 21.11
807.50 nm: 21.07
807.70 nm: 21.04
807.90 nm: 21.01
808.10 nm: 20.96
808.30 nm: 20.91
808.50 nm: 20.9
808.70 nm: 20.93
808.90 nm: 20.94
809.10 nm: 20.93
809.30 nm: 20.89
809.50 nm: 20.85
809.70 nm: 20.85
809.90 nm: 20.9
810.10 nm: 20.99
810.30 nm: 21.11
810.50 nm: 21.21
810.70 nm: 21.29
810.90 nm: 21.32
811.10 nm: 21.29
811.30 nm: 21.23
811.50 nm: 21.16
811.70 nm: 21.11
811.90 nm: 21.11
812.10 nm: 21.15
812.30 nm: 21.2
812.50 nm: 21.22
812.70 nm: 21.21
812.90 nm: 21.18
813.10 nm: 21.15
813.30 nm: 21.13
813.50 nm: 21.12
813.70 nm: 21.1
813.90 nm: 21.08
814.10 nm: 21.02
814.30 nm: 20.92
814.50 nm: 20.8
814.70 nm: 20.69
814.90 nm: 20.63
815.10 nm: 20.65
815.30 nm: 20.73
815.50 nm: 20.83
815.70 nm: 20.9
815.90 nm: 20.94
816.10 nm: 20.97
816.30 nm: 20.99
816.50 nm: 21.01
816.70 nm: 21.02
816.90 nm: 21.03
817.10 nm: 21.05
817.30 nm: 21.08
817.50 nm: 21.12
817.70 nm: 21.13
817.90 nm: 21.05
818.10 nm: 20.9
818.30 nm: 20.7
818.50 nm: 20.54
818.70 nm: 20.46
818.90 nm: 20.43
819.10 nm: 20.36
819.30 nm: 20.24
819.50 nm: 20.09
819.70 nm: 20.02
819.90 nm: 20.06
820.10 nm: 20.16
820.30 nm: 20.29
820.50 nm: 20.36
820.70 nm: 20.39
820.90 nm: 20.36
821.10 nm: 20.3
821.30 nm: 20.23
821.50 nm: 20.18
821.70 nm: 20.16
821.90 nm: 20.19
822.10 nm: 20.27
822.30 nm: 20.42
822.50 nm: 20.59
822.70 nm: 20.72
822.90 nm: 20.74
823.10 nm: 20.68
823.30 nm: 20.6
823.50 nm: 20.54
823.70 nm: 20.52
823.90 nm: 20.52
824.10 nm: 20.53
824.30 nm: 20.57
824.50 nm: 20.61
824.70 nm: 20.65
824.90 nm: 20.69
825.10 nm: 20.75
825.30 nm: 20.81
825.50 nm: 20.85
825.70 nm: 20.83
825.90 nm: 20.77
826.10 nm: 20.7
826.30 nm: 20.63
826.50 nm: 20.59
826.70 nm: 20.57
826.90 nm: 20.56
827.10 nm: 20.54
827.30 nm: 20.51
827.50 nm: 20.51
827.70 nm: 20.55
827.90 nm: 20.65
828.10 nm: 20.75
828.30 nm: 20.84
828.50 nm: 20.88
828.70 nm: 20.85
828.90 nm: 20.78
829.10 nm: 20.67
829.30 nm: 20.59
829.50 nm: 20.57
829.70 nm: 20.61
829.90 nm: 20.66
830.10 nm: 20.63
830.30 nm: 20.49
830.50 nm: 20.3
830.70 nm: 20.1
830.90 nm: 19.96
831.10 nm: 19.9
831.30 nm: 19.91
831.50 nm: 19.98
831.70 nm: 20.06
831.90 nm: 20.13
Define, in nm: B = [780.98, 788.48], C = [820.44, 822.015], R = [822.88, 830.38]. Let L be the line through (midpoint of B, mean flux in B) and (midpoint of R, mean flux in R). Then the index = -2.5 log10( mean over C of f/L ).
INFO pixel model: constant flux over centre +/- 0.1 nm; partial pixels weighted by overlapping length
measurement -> 0.03 mag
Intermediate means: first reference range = 22.4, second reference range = 20.7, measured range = 20.3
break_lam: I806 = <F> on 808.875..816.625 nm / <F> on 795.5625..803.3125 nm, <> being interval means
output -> 0.97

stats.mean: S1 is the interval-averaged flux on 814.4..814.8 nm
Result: 20.7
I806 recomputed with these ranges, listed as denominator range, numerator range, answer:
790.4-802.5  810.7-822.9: 0.96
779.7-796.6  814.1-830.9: 0.93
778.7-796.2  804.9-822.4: 0.94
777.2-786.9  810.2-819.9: 0.93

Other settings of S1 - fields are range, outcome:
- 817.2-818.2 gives 21.1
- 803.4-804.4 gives 21.7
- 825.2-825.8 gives 20.8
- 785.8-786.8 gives 22.7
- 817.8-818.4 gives 20.9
